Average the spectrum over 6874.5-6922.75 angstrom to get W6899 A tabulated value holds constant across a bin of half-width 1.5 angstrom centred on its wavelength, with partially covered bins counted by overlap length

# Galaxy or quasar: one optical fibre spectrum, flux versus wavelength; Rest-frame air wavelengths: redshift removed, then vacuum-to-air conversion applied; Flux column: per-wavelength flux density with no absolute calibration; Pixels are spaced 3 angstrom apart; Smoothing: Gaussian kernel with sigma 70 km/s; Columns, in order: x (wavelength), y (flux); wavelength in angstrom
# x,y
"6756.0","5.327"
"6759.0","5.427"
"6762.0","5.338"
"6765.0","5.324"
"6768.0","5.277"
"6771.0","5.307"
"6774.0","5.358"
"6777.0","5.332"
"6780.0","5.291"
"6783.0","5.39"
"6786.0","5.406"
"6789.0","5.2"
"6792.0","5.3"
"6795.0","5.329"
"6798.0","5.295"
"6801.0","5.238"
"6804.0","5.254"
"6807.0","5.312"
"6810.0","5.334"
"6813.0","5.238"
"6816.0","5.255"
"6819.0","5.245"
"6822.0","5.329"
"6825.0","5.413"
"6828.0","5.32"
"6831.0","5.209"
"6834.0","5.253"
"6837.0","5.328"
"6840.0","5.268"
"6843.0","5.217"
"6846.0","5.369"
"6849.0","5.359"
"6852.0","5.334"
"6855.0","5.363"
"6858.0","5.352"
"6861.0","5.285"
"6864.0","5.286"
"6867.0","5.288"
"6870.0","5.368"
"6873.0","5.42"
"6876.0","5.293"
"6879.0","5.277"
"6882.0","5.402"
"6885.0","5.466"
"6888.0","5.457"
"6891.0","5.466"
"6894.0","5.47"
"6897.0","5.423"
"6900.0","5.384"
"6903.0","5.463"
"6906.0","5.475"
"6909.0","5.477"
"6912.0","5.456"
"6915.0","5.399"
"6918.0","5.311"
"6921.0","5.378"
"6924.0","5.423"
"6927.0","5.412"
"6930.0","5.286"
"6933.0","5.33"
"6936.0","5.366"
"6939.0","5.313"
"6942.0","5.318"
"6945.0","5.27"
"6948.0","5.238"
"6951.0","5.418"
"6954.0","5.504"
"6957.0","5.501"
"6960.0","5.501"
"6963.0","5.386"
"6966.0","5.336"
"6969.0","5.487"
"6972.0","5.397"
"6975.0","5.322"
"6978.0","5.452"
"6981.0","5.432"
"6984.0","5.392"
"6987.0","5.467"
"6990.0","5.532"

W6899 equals 5.41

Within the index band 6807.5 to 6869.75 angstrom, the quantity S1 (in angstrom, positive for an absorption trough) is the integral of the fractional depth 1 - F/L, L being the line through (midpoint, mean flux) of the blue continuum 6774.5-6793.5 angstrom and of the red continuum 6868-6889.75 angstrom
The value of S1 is 0.61 angstrom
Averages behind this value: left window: 5.32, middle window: 5.3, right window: 5.38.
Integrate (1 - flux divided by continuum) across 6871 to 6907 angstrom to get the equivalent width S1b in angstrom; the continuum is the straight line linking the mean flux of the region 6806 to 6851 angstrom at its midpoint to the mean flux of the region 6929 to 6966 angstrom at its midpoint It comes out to -0.5 angstrom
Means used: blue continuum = 5.3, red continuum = 5.37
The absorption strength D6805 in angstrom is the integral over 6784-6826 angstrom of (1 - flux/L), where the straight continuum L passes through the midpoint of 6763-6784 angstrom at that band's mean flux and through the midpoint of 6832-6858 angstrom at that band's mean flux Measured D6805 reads 0.2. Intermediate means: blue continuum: 5.32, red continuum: 5.31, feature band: 5.3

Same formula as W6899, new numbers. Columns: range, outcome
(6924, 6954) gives 5.34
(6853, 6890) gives 5.36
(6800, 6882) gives 5.31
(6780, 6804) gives 5.3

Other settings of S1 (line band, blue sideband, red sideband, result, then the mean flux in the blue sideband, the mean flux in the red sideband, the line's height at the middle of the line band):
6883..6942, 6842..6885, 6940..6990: -0.41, 5.34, 5.4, 5.37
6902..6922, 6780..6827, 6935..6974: -0.22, 5.3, 5.39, 5.36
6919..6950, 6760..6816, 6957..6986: 0.35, 5.31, 5.42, 5.39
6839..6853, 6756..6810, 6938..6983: 0.09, 5.32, 5.39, 5.34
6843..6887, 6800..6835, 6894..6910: 0.25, 5.28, 5.45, 5.38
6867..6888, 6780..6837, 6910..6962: -0.12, 5.3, 5.38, 5.34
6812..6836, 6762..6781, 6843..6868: 0.17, 5.32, 5.32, 5.32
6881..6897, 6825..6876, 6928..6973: -0.33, 5.32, 5.38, 5.34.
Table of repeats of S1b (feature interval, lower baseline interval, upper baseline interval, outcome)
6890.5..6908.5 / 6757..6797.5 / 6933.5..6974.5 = -0.3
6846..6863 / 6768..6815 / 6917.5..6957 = 0.0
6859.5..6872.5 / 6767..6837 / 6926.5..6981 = 0.0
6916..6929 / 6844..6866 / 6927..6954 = -0.1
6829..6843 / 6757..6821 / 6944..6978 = 0.2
